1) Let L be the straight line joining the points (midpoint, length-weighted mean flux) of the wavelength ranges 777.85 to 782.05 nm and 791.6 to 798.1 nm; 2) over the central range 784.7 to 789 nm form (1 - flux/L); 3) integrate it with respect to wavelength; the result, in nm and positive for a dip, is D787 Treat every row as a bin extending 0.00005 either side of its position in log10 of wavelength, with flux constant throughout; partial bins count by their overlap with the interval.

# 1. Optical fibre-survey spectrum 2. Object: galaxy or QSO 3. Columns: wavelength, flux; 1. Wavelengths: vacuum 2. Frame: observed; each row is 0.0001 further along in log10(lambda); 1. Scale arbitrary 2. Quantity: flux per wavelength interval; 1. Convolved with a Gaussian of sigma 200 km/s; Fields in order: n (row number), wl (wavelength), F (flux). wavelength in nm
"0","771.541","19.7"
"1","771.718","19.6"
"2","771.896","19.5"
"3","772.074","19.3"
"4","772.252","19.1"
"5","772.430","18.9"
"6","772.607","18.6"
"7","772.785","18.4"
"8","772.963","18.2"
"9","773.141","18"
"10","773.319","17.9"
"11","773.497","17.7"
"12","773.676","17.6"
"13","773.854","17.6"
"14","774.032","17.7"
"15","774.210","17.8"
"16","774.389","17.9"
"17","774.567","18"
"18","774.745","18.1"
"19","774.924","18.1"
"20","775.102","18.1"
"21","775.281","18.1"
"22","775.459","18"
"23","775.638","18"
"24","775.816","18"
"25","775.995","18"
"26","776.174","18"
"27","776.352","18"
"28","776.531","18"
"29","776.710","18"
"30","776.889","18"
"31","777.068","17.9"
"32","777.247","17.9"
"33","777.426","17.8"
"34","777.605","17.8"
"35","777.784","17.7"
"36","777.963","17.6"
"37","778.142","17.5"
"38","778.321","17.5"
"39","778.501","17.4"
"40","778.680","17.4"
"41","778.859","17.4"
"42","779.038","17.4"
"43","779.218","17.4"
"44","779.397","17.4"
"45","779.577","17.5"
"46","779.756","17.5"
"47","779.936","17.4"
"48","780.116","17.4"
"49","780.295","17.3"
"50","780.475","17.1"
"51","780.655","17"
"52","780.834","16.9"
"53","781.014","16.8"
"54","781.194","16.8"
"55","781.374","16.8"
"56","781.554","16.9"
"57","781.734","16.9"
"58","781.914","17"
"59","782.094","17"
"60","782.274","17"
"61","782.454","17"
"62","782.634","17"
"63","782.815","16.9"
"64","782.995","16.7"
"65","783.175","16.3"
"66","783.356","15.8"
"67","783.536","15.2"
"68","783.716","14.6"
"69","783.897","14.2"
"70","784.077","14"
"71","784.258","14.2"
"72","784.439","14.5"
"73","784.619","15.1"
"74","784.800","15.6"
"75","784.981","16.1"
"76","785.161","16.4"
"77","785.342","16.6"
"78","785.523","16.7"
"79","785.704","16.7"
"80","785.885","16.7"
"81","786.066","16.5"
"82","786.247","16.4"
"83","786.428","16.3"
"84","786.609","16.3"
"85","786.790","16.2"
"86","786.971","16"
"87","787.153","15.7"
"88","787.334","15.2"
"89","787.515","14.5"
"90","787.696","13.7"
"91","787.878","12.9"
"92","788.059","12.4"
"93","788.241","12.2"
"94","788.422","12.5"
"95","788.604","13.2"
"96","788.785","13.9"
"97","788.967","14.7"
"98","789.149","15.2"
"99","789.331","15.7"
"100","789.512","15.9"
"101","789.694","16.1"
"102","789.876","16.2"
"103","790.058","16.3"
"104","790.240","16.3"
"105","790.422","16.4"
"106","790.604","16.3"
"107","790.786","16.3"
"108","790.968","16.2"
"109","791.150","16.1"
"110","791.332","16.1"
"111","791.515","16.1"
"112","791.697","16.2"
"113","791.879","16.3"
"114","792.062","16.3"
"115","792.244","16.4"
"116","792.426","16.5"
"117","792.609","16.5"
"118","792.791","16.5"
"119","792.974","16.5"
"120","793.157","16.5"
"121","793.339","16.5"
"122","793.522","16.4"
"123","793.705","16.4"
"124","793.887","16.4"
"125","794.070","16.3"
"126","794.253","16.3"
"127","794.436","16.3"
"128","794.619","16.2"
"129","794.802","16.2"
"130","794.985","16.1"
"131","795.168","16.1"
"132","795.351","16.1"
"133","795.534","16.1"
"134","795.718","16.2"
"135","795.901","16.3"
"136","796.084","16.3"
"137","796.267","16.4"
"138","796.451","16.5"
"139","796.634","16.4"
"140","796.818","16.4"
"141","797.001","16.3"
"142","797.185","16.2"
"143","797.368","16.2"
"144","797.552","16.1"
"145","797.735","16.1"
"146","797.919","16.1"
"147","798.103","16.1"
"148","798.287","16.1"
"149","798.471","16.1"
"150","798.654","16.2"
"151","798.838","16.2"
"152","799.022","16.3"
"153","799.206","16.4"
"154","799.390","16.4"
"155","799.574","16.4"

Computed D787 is 0.425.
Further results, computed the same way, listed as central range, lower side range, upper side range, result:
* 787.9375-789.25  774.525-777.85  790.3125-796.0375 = 0.26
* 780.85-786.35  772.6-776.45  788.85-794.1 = 0.28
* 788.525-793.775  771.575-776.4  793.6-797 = 0.21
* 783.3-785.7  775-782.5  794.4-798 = 0.24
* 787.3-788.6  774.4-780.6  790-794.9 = 0.27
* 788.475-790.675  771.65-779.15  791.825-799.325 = 0.18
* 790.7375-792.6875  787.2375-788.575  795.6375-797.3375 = -0.21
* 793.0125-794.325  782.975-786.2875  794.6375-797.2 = -0.02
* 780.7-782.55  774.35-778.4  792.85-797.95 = 0.06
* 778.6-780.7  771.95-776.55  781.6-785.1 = -0.07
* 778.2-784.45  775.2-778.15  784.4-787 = 0.14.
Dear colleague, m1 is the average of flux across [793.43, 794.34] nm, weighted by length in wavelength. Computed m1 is 16.4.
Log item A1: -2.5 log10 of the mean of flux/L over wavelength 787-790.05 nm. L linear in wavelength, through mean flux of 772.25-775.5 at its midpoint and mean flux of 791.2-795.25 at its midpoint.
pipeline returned 0.16 mag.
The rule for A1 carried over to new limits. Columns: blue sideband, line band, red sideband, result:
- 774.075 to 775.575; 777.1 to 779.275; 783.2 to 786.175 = -0.03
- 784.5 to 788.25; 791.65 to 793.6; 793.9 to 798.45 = -0.03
